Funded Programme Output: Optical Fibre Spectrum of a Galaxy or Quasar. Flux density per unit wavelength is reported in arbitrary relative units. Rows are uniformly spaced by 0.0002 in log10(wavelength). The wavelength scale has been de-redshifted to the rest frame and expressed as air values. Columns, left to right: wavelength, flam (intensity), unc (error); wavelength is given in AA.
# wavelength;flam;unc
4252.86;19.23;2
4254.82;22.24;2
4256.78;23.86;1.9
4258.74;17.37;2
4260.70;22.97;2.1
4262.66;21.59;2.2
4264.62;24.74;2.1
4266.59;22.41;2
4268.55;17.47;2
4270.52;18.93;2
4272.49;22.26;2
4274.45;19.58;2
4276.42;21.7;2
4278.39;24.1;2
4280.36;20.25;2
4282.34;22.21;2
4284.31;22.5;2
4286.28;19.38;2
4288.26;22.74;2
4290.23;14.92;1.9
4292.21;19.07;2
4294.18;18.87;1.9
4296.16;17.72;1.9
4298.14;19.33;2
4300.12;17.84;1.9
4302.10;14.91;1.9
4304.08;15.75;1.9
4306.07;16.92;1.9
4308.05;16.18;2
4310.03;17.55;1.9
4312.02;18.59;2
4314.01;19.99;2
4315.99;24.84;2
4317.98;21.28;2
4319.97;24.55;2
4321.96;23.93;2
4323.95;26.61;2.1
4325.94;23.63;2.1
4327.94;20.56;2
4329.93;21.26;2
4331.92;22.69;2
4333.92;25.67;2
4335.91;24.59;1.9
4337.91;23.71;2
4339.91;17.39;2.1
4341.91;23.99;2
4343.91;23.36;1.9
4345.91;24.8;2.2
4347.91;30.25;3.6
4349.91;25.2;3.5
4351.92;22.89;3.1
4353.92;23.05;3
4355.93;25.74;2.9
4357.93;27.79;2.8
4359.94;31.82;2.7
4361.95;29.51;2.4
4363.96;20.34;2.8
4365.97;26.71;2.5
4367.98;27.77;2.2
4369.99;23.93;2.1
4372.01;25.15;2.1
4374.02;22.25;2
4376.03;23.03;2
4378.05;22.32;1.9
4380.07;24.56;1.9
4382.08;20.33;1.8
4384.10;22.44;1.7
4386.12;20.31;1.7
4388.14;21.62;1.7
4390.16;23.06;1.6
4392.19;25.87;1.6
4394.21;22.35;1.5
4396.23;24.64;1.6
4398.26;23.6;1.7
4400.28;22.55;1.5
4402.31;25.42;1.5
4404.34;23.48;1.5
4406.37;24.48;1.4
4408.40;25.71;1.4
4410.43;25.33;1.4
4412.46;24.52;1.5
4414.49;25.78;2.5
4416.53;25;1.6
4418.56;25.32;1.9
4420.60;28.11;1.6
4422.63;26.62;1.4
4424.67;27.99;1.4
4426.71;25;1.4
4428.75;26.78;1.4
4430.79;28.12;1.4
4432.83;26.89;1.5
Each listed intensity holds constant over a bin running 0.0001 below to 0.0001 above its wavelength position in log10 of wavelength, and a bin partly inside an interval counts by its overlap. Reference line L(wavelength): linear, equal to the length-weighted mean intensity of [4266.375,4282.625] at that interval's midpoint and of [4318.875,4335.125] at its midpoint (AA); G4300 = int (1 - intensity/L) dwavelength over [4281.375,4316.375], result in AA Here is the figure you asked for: 5.3 AA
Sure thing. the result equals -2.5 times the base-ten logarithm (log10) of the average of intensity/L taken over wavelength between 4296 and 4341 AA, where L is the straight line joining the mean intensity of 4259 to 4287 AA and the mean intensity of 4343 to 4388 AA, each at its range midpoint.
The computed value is 0.113 mag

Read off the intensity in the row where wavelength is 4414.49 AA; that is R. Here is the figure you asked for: 25.78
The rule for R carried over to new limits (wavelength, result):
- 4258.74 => 17.37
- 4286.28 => 19.38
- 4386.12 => 20.31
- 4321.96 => 23.93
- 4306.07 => 16.92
